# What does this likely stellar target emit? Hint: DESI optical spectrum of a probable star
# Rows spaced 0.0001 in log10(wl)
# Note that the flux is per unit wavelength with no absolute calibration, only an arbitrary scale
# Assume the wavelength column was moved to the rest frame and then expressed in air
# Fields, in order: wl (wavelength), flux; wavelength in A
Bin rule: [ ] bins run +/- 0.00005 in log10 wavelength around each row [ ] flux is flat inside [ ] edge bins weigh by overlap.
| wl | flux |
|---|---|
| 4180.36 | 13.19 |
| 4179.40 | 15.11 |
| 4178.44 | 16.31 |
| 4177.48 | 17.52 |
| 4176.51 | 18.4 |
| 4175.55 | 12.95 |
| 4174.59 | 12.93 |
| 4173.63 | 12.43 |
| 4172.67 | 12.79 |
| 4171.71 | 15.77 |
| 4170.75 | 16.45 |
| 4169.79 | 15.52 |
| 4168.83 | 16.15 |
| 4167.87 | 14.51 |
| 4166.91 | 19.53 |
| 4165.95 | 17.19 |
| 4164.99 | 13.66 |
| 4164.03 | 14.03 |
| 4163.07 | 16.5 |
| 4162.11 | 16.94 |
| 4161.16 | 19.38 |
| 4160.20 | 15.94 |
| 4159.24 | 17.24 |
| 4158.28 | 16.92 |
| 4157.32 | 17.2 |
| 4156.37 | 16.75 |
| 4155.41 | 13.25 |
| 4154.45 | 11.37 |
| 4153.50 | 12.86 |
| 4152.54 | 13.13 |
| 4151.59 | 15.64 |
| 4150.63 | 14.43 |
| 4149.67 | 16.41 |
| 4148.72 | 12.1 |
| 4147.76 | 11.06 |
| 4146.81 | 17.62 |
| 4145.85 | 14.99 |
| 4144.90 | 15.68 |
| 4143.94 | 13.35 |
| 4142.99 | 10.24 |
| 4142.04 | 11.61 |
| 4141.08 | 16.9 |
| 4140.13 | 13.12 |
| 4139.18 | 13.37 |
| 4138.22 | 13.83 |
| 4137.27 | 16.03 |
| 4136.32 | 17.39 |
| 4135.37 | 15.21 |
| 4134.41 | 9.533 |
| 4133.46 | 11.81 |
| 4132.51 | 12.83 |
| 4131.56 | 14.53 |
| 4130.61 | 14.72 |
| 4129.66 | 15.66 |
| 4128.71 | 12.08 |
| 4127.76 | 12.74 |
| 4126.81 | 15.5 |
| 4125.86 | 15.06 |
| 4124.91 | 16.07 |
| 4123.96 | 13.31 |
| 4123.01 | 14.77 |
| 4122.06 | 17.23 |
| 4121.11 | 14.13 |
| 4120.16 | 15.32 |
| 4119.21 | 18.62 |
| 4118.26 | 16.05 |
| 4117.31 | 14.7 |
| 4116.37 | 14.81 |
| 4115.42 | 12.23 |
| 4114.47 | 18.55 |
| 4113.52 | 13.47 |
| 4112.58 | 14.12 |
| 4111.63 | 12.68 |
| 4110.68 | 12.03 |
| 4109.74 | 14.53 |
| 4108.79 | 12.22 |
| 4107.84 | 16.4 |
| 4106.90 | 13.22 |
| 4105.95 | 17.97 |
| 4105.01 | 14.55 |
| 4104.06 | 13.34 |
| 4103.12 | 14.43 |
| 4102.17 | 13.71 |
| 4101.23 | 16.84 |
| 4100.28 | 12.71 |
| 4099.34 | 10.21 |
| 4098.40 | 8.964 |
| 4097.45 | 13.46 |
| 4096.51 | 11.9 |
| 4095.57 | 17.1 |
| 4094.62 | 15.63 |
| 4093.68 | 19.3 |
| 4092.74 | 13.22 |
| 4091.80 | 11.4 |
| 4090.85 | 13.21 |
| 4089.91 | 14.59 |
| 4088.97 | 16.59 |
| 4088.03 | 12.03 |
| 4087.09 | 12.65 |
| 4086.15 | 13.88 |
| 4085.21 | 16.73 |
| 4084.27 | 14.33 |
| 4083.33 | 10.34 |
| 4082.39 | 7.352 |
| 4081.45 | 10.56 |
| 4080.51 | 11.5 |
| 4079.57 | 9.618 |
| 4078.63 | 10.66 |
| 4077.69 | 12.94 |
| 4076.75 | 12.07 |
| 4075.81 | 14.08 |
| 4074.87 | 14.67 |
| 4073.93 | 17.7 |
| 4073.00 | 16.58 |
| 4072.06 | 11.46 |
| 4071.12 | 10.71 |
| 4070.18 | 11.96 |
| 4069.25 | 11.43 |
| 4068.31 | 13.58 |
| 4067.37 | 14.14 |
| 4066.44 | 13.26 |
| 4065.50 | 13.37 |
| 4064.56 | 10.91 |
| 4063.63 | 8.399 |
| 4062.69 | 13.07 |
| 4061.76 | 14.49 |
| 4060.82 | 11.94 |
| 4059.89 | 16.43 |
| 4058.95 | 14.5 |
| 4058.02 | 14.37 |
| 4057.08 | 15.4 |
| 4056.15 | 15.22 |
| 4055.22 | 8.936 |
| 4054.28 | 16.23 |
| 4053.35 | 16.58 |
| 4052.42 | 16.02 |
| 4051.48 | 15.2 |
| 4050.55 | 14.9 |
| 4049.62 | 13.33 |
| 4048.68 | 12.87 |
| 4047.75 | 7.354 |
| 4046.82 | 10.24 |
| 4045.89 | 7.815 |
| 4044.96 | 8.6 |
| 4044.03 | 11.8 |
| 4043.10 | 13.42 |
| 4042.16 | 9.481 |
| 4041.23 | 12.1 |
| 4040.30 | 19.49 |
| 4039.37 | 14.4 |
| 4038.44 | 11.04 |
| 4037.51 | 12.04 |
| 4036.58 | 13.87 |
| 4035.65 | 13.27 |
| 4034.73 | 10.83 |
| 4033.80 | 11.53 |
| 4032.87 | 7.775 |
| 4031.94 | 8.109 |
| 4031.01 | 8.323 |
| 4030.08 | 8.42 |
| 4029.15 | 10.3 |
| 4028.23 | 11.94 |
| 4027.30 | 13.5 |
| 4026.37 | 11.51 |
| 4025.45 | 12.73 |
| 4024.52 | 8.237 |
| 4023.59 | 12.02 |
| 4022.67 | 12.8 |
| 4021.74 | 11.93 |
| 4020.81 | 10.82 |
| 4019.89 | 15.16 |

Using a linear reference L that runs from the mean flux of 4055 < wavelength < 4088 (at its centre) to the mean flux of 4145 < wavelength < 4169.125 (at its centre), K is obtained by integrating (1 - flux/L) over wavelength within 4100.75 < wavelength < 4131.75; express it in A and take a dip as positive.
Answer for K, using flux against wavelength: -1.2 A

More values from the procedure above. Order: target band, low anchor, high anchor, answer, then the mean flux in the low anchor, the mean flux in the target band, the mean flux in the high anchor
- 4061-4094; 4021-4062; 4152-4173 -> 0.9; 12.3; 12.9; 15.6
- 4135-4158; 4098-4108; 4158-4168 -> 2.2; 13.8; 14.3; 16.6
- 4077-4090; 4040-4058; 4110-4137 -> 1.2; 12.9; 12.3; 14.5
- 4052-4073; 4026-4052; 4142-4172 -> -1.9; 11.6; 13.4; 15.2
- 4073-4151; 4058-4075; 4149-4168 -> 2.6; 13.3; 14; 15.6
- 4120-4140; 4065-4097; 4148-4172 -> 0.5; 13.2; 14.3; 15.5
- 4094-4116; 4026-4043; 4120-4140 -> -0.6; 11.6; 14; 14.3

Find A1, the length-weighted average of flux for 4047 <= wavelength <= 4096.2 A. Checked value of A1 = 13.3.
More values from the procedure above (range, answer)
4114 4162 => 14.7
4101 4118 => 14.4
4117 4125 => 15.6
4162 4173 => 15.7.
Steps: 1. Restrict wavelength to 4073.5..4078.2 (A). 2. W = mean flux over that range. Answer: 14.2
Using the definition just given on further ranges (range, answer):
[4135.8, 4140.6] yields 14.8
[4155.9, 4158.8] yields 17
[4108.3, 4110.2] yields 13.3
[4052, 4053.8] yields 16.3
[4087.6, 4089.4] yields 14.3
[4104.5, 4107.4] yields 15.2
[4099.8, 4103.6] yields 14.4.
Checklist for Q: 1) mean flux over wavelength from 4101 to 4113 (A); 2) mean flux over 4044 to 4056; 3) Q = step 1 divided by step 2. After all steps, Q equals 1.15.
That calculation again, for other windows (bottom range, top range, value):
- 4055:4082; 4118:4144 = 1.11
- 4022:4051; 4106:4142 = 1.27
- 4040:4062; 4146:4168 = 1.17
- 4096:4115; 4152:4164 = 1.13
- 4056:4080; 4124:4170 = 1.12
